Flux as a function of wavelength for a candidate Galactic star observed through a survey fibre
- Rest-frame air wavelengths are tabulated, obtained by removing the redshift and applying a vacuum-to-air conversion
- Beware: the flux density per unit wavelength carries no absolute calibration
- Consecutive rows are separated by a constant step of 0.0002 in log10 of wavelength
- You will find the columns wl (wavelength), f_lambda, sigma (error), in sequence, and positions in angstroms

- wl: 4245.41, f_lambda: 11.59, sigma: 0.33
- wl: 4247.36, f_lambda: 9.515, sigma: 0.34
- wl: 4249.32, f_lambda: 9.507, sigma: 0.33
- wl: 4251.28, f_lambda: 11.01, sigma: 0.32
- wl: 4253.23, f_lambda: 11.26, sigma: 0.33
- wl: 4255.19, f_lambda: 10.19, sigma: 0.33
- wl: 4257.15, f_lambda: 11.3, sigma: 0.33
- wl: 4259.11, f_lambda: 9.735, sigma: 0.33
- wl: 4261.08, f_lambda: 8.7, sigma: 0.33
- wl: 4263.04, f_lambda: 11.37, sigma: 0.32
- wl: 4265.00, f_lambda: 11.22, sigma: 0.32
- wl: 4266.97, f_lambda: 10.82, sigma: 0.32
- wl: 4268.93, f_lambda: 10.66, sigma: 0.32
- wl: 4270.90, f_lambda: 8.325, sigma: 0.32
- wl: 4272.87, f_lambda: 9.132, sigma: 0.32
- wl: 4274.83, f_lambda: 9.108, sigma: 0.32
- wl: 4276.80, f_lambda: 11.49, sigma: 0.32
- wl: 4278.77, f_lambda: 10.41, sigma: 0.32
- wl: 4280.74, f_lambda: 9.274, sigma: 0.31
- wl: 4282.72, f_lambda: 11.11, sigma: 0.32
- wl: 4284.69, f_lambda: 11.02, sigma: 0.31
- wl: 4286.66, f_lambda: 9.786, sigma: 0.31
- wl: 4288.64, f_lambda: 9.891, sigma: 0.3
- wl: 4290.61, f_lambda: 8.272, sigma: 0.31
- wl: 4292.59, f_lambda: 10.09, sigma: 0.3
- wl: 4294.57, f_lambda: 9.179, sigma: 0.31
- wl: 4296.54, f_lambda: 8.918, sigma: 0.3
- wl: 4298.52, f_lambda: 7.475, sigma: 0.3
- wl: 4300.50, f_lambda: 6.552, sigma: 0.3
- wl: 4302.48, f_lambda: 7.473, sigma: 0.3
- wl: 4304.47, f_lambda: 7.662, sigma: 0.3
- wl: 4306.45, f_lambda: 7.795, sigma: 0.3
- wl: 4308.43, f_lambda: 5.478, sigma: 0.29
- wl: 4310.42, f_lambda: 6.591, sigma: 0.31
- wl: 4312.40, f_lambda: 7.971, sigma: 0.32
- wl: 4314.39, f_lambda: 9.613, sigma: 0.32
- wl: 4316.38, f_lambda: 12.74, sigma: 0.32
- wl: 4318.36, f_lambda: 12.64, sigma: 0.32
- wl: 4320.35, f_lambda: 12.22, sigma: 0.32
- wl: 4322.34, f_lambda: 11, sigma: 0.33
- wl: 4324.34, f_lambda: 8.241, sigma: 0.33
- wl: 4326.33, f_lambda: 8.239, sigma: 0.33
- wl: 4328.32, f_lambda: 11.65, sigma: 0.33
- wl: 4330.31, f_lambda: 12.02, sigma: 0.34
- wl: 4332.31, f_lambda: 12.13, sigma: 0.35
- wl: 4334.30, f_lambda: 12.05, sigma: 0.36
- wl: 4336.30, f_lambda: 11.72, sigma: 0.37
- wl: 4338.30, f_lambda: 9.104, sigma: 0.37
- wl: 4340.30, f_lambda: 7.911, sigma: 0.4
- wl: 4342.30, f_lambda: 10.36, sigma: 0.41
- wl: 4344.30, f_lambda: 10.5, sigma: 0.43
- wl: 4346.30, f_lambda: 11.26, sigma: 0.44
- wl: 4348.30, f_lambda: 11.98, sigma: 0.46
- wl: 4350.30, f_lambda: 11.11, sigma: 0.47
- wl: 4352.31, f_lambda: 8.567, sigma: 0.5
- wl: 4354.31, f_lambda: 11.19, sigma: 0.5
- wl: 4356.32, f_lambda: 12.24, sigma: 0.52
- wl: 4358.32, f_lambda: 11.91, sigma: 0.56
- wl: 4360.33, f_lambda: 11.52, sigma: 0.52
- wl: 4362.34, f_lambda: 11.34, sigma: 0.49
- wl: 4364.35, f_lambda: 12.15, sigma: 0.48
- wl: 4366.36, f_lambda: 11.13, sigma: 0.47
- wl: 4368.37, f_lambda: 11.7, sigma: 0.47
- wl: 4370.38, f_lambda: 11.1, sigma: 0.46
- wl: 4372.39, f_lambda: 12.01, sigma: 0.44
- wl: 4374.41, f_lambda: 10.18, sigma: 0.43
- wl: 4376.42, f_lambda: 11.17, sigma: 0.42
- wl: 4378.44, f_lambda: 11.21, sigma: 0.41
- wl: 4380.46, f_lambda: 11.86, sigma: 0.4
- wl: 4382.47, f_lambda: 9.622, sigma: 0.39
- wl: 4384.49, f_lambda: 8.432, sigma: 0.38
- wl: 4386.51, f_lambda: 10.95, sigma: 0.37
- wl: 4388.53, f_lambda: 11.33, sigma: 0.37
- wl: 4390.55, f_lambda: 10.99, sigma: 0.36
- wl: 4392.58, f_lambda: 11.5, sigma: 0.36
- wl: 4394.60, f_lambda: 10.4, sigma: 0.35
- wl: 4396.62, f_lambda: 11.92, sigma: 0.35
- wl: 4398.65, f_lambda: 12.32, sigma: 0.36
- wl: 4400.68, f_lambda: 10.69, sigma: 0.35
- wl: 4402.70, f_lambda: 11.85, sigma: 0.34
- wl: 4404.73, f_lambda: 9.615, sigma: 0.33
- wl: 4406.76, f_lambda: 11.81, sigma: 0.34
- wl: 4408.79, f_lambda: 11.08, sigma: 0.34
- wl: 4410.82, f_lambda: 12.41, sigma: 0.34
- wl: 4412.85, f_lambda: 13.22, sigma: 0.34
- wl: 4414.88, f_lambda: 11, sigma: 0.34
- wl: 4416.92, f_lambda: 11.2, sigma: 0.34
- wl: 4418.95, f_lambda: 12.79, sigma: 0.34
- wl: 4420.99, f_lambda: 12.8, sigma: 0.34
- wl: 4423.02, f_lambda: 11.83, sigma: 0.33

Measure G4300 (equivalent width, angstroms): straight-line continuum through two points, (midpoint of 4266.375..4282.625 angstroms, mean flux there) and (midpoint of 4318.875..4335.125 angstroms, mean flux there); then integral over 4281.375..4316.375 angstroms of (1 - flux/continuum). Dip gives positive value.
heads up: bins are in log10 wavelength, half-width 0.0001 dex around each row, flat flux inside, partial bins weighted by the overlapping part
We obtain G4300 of 5.9 angstroms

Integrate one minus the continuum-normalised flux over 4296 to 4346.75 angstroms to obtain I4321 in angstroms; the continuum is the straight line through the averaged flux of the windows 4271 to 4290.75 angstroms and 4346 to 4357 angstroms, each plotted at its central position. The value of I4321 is 4.79 angstroms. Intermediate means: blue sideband 9.95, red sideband 11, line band 9.58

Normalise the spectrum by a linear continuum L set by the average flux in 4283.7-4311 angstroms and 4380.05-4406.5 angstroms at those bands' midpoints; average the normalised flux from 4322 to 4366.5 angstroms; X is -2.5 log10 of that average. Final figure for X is -0.13 mag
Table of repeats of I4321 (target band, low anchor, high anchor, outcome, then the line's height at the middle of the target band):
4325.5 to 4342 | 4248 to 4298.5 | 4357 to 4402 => 0.1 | 10.7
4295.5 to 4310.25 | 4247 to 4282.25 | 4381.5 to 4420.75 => 4.5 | 10.5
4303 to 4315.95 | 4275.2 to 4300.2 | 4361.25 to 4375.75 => 3.0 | 10.1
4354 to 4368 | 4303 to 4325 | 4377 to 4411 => -1.9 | 10.3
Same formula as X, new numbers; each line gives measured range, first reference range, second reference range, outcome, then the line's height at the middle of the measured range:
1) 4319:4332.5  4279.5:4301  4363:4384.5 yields -0.07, 10.1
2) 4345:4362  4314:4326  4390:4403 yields -0.01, 11.2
